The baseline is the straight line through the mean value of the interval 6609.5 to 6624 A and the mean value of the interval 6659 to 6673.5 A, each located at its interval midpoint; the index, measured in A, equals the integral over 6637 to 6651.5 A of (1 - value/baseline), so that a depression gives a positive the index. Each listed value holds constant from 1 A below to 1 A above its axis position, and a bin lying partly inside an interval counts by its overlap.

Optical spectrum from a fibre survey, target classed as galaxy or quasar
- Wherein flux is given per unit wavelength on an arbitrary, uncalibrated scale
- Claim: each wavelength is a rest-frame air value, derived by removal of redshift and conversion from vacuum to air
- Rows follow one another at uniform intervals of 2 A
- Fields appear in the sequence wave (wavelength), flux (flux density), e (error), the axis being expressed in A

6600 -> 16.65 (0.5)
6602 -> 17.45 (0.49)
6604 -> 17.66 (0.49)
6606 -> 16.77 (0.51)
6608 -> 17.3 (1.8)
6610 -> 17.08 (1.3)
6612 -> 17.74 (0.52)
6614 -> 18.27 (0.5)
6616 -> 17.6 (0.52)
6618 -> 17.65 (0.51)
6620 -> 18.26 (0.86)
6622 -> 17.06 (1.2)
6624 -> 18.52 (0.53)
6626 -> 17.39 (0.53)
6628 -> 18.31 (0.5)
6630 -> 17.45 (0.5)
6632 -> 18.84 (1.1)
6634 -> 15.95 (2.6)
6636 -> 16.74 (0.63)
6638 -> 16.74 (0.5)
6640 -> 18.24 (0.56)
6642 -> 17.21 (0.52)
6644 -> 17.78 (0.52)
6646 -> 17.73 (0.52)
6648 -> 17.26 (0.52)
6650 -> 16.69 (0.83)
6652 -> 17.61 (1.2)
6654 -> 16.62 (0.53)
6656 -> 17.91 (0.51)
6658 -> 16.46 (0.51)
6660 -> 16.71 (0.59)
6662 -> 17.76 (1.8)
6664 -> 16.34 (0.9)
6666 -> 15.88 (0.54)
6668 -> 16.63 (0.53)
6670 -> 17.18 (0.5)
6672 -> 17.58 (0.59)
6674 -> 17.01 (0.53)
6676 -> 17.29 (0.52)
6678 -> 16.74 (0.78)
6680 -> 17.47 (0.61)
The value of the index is -0.1 A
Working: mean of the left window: 17.7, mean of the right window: 16.9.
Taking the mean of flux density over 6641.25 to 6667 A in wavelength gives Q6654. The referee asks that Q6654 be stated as 17.1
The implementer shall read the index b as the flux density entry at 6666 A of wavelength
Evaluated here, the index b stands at 15.88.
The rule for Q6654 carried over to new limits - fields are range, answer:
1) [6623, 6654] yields 17.5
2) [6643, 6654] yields 17.3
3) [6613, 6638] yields 17.6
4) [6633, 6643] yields 17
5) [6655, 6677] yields 17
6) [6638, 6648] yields 17.6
